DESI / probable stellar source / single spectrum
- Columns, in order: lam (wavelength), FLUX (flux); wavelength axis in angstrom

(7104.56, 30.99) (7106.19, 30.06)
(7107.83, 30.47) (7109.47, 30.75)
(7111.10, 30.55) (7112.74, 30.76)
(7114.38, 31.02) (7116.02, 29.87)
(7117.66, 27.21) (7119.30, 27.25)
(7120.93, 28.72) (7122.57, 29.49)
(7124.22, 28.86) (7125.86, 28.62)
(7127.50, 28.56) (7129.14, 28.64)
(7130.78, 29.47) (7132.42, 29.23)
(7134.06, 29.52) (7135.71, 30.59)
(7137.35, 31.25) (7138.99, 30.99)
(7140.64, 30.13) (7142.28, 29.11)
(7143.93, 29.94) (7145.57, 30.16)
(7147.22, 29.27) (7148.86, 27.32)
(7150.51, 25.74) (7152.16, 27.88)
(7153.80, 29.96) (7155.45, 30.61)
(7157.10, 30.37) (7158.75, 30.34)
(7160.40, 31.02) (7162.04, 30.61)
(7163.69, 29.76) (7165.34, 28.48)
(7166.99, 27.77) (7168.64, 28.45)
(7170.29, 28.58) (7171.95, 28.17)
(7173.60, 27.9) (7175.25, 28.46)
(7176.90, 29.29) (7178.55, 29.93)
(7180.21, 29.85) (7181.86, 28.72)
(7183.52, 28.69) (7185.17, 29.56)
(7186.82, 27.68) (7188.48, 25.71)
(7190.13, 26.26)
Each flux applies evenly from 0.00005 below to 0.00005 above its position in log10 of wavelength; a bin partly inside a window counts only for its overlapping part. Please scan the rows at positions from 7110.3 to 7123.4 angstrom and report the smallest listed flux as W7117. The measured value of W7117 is 27.21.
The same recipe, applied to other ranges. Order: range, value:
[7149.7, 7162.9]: 25.74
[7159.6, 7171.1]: 27.77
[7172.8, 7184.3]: 27.9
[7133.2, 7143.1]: 29.11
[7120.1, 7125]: 28.72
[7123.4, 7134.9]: 28.56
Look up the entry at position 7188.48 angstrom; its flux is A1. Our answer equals 25.71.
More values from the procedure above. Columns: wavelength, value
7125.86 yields 28.62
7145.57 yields 30.16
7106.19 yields 30.06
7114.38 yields 31.02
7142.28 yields 29.11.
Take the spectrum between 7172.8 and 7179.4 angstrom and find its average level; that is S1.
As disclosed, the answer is 28.9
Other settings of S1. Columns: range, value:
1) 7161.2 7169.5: 29.1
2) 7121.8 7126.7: 28.9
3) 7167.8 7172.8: 28.4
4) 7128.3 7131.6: 29.1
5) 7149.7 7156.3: 28.6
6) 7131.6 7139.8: 30.3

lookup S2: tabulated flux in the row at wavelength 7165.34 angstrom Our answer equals 28.48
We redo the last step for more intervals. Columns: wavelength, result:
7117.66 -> 27.21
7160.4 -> 31.02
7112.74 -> 30.76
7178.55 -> 29.93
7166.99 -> 27.77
